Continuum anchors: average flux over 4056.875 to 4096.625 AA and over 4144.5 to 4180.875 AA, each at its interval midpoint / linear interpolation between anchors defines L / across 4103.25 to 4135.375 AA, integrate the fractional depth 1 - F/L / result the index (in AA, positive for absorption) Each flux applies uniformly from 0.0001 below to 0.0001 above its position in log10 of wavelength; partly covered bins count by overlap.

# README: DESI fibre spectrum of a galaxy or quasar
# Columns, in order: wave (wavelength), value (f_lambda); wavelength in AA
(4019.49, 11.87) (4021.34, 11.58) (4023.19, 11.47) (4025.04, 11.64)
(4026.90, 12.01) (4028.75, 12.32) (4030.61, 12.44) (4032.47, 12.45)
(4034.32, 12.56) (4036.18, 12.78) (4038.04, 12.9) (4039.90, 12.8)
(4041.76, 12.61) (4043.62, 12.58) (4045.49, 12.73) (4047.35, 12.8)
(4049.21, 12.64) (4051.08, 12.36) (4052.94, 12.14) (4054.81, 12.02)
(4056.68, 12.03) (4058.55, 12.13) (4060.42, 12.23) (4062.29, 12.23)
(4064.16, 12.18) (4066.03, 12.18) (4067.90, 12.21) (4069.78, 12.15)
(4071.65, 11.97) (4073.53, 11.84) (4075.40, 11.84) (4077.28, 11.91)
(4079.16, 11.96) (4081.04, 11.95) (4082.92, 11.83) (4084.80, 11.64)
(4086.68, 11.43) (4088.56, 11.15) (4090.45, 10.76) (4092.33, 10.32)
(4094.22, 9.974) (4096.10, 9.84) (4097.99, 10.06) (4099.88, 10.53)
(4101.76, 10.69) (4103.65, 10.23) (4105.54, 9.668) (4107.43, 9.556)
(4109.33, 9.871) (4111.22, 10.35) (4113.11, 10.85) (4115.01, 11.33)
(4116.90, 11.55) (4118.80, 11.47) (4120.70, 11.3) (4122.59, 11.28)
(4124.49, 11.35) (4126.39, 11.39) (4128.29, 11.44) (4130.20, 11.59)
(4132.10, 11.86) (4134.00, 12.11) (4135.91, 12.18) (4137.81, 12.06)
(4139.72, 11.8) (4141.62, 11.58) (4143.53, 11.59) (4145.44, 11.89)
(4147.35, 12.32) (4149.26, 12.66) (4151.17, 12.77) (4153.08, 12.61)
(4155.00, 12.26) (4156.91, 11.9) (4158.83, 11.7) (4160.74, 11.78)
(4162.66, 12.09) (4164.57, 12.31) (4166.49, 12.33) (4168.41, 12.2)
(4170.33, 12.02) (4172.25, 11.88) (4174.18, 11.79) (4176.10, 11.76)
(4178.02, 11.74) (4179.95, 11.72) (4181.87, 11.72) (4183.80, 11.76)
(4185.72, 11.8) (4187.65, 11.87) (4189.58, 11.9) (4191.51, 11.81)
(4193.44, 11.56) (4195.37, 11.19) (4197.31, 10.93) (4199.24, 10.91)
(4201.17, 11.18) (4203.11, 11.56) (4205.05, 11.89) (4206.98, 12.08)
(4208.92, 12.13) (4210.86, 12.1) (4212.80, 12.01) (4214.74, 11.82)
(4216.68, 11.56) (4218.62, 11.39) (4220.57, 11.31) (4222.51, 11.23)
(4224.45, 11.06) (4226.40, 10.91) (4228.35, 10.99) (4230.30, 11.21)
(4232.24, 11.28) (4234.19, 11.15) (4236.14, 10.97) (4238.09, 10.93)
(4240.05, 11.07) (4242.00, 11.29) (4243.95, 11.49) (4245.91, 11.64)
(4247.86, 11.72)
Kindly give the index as 2.22 AA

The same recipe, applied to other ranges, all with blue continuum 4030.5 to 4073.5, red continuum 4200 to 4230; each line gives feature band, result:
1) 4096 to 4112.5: 2.7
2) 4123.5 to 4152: 0.1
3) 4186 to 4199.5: 0.2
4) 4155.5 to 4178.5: -0.4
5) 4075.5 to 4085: 0.3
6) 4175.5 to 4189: -0.1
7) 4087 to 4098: 1.6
